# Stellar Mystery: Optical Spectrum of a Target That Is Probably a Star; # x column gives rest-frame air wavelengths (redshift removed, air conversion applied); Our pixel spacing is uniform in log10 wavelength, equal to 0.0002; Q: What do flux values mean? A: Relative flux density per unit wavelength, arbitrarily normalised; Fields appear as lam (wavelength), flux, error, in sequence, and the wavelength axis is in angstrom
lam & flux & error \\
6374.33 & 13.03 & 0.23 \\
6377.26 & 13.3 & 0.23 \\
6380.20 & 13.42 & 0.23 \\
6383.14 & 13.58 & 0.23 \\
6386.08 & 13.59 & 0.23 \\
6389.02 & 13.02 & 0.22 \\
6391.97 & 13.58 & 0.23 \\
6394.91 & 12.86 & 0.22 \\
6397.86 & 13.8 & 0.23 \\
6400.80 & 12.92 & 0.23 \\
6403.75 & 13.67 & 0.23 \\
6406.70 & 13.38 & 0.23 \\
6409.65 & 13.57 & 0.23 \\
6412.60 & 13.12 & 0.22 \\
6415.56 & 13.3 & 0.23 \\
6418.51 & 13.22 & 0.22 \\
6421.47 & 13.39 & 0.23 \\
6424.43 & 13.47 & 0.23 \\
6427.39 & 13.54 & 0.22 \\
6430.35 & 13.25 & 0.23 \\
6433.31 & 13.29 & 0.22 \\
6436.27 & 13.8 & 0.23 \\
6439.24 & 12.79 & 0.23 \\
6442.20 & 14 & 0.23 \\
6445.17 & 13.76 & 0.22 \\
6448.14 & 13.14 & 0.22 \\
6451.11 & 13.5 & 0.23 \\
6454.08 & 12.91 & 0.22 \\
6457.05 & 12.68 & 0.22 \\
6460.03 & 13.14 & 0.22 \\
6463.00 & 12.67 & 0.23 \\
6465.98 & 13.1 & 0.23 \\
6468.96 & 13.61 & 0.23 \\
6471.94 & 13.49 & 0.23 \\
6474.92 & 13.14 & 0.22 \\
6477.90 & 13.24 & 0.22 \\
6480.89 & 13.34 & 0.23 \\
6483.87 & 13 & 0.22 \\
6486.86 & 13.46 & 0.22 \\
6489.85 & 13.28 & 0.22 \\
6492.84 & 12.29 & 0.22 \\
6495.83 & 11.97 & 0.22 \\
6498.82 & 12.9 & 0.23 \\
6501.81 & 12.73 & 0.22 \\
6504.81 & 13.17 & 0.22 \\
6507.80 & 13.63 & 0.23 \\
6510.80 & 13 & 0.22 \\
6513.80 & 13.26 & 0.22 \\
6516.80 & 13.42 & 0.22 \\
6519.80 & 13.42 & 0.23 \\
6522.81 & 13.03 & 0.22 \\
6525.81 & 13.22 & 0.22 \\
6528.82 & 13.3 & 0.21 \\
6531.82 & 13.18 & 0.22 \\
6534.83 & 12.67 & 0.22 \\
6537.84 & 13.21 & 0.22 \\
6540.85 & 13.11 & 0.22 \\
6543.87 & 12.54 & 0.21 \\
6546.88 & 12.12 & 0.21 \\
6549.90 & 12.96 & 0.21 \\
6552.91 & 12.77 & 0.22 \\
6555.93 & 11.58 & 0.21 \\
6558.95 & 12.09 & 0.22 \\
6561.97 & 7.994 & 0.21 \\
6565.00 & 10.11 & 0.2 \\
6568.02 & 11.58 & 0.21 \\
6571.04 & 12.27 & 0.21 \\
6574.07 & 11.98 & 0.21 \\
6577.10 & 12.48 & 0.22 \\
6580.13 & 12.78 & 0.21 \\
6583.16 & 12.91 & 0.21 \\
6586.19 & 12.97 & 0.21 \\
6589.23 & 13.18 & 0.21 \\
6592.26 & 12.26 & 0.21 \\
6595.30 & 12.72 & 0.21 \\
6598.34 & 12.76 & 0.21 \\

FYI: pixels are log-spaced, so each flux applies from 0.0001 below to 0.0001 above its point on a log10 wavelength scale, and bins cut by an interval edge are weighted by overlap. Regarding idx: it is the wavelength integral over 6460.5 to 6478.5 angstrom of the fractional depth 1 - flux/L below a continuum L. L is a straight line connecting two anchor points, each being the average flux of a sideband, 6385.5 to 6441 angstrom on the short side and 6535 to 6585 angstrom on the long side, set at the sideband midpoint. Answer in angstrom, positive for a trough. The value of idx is -0.5 angstrom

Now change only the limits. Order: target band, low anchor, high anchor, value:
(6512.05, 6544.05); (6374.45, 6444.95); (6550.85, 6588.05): -2.4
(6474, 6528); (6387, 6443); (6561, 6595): -2.0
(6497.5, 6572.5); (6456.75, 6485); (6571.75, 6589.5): 2.0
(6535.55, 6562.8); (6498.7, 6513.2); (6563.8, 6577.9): 0.0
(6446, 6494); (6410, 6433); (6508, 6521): 0.7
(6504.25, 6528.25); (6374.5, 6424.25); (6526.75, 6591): -1.3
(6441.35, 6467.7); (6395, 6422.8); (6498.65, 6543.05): 0.1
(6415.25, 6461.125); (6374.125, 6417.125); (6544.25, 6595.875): -1.0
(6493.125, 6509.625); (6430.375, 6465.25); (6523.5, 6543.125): 0.4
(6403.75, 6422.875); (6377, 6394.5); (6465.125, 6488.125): 0.0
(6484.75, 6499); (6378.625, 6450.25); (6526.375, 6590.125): 0.0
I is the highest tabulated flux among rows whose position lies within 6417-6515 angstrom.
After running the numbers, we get 14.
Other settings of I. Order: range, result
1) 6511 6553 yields 13.42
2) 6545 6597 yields 13.18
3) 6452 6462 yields 13.14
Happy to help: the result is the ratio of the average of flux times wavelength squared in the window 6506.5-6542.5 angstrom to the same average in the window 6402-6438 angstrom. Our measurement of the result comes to 1.02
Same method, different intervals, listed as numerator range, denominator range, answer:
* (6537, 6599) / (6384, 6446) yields 0.95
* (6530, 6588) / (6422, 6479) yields 0.95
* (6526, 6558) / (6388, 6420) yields 1.00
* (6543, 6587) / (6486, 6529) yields 0.93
